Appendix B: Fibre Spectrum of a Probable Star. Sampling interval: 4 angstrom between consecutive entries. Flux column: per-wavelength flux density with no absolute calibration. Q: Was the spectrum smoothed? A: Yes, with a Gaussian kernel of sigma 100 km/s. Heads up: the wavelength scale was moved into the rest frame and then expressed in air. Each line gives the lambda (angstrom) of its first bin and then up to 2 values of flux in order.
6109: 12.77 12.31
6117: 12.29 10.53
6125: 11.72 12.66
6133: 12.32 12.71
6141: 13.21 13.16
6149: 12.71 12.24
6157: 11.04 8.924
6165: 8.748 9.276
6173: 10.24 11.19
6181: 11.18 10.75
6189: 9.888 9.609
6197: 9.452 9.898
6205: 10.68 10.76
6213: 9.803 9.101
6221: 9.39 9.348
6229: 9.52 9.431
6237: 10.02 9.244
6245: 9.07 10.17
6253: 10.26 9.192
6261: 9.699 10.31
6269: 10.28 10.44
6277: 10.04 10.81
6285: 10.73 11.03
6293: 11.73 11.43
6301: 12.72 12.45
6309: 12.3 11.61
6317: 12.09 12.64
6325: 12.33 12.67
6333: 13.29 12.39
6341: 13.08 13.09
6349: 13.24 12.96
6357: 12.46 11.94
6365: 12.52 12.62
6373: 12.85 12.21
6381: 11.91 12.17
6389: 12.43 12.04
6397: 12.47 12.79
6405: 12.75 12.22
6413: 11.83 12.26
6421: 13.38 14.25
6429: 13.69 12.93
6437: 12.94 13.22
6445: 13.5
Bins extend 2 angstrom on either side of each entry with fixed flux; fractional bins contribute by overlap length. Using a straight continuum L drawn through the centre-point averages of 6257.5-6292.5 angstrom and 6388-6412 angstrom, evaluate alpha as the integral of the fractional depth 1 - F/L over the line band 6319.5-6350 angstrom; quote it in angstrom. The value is -3.89 angstrom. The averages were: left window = 10.4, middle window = 12.8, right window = 12.4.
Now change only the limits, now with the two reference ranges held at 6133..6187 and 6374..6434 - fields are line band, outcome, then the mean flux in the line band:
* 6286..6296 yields 0.55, 11.3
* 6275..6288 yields 1.48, 10.6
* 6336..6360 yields -1.08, 12.9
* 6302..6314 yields -0.14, 12.2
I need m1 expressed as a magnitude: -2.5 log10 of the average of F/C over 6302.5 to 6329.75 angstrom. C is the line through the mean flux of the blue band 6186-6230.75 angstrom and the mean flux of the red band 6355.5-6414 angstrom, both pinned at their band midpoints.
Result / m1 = -0.086 mag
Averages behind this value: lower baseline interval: 9.79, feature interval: 12.3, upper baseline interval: 12.4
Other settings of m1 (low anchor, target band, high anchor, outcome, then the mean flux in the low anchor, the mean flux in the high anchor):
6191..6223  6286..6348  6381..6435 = -0.084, 9.84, 12.7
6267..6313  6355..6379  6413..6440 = -0.009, 11.3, 13.1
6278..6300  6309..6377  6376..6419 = -0.078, 11.2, 12.3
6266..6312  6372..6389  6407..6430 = 0.013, 11.3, 12.9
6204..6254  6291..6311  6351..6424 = -0.109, 9.72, 12.5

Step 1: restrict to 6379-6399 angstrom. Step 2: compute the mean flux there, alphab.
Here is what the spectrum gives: 12.2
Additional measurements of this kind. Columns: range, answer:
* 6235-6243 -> 9.63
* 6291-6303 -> 12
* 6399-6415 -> 12.4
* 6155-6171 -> 9.5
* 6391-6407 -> 12.5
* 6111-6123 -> 11.7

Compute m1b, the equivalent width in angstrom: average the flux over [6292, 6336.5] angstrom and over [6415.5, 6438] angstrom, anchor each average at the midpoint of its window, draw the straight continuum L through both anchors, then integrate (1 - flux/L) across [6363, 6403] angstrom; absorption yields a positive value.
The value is 1.5 angstrom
